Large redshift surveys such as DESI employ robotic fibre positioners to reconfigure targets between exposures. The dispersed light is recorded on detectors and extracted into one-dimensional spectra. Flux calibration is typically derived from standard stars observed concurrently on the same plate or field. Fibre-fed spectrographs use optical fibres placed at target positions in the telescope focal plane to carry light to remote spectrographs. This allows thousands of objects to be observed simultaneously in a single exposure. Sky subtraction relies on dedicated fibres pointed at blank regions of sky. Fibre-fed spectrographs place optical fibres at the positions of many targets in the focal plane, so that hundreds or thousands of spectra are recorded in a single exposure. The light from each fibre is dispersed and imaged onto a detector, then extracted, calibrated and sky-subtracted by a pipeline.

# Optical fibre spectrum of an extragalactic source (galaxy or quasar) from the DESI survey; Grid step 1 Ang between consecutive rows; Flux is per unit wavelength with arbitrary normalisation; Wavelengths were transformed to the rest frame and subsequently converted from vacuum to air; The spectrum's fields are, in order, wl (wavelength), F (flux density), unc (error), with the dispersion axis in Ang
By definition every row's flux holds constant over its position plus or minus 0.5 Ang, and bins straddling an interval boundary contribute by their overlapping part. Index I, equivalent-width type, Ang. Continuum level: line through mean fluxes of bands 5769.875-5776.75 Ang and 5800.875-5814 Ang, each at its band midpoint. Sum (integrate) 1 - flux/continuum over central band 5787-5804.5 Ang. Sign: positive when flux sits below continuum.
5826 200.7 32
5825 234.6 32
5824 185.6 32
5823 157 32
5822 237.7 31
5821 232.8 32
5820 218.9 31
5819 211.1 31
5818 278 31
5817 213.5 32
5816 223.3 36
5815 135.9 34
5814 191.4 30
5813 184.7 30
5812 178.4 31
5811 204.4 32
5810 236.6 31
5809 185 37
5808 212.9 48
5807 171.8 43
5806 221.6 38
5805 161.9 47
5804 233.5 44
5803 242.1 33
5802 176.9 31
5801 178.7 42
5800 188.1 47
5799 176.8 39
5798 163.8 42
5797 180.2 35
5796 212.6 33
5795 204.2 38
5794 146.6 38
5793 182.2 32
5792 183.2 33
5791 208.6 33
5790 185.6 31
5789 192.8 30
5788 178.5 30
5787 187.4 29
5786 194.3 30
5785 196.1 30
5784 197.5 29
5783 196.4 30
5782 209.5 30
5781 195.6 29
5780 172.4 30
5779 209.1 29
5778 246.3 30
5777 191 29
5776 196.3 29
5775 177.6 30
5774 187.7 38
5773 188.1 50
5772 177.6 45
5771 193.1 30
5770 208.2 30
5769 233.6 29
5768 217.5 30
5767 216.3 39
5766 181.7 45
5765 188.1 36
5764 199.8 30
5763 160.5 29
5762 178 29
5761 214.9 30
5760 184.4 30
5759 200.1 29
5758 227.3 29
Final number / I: 0.50 Ang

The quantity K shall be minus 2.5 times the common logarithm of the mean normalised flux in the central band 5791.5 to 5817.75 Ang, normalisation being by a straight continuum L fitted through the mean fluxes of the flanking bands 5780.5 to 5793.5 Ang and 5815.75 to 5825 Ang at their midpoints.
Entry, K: 0.07 mag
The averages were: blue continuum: 193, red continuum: 218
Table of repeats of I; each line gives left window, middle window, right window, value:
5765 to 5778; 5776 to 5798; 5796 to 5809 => 0.3 Ang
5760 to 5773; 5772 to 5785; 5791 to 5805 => -0.2 Ang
